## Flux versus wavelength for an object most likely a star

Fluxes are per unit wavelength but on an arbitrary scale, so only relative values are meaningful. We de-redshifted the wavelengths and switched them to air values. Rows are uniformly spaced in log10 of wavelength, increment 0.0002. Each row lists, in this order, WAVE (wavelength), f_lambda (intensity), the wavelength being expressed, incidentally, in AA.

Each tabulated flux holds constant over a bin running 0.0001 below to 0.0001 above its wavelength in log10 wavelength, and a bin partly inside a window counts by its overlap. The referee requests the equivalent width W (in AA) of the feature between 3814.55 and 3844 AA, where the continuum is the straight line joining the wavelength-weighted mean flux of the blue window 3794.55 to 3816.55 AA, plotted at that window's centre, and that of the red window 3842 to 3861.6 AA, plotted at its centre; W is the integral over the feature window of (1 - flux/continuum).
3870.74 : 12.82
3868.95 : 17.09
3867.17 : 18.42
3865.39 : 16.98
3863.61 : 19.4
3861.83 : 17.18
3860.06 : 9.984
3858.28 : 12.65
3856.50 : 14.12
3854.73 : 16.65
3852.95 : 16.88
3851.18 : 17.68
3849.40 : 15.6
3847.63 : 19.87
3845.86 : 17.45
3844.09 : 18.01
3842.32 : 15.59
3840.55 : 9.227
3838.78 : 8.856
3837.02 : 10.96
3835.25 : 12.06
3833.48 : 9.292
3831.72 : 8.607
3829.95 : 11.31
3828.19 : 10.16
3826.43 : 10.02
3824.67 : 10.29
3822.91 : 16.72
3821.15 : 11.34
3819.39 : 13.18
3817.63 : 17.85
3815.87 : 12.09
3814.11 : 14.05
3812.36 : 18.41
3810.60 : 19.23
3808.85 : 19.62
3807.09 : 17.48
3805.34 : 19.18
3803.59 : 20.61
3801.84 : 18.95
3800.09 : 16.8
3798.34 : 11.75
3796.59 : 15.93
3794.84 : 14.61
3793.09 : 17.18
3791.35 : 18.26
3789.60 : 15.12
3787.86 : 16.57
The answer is 8.1 AA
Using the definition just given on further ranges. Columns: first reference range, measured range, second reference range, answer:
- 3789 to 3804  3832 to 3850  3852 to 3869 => 2.9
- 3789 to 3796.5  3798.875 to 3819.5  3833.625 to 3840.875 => -4.8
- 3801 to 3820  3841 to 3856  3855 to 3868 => -0.8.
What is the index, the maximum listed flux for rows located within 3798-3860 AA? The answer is 20.61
